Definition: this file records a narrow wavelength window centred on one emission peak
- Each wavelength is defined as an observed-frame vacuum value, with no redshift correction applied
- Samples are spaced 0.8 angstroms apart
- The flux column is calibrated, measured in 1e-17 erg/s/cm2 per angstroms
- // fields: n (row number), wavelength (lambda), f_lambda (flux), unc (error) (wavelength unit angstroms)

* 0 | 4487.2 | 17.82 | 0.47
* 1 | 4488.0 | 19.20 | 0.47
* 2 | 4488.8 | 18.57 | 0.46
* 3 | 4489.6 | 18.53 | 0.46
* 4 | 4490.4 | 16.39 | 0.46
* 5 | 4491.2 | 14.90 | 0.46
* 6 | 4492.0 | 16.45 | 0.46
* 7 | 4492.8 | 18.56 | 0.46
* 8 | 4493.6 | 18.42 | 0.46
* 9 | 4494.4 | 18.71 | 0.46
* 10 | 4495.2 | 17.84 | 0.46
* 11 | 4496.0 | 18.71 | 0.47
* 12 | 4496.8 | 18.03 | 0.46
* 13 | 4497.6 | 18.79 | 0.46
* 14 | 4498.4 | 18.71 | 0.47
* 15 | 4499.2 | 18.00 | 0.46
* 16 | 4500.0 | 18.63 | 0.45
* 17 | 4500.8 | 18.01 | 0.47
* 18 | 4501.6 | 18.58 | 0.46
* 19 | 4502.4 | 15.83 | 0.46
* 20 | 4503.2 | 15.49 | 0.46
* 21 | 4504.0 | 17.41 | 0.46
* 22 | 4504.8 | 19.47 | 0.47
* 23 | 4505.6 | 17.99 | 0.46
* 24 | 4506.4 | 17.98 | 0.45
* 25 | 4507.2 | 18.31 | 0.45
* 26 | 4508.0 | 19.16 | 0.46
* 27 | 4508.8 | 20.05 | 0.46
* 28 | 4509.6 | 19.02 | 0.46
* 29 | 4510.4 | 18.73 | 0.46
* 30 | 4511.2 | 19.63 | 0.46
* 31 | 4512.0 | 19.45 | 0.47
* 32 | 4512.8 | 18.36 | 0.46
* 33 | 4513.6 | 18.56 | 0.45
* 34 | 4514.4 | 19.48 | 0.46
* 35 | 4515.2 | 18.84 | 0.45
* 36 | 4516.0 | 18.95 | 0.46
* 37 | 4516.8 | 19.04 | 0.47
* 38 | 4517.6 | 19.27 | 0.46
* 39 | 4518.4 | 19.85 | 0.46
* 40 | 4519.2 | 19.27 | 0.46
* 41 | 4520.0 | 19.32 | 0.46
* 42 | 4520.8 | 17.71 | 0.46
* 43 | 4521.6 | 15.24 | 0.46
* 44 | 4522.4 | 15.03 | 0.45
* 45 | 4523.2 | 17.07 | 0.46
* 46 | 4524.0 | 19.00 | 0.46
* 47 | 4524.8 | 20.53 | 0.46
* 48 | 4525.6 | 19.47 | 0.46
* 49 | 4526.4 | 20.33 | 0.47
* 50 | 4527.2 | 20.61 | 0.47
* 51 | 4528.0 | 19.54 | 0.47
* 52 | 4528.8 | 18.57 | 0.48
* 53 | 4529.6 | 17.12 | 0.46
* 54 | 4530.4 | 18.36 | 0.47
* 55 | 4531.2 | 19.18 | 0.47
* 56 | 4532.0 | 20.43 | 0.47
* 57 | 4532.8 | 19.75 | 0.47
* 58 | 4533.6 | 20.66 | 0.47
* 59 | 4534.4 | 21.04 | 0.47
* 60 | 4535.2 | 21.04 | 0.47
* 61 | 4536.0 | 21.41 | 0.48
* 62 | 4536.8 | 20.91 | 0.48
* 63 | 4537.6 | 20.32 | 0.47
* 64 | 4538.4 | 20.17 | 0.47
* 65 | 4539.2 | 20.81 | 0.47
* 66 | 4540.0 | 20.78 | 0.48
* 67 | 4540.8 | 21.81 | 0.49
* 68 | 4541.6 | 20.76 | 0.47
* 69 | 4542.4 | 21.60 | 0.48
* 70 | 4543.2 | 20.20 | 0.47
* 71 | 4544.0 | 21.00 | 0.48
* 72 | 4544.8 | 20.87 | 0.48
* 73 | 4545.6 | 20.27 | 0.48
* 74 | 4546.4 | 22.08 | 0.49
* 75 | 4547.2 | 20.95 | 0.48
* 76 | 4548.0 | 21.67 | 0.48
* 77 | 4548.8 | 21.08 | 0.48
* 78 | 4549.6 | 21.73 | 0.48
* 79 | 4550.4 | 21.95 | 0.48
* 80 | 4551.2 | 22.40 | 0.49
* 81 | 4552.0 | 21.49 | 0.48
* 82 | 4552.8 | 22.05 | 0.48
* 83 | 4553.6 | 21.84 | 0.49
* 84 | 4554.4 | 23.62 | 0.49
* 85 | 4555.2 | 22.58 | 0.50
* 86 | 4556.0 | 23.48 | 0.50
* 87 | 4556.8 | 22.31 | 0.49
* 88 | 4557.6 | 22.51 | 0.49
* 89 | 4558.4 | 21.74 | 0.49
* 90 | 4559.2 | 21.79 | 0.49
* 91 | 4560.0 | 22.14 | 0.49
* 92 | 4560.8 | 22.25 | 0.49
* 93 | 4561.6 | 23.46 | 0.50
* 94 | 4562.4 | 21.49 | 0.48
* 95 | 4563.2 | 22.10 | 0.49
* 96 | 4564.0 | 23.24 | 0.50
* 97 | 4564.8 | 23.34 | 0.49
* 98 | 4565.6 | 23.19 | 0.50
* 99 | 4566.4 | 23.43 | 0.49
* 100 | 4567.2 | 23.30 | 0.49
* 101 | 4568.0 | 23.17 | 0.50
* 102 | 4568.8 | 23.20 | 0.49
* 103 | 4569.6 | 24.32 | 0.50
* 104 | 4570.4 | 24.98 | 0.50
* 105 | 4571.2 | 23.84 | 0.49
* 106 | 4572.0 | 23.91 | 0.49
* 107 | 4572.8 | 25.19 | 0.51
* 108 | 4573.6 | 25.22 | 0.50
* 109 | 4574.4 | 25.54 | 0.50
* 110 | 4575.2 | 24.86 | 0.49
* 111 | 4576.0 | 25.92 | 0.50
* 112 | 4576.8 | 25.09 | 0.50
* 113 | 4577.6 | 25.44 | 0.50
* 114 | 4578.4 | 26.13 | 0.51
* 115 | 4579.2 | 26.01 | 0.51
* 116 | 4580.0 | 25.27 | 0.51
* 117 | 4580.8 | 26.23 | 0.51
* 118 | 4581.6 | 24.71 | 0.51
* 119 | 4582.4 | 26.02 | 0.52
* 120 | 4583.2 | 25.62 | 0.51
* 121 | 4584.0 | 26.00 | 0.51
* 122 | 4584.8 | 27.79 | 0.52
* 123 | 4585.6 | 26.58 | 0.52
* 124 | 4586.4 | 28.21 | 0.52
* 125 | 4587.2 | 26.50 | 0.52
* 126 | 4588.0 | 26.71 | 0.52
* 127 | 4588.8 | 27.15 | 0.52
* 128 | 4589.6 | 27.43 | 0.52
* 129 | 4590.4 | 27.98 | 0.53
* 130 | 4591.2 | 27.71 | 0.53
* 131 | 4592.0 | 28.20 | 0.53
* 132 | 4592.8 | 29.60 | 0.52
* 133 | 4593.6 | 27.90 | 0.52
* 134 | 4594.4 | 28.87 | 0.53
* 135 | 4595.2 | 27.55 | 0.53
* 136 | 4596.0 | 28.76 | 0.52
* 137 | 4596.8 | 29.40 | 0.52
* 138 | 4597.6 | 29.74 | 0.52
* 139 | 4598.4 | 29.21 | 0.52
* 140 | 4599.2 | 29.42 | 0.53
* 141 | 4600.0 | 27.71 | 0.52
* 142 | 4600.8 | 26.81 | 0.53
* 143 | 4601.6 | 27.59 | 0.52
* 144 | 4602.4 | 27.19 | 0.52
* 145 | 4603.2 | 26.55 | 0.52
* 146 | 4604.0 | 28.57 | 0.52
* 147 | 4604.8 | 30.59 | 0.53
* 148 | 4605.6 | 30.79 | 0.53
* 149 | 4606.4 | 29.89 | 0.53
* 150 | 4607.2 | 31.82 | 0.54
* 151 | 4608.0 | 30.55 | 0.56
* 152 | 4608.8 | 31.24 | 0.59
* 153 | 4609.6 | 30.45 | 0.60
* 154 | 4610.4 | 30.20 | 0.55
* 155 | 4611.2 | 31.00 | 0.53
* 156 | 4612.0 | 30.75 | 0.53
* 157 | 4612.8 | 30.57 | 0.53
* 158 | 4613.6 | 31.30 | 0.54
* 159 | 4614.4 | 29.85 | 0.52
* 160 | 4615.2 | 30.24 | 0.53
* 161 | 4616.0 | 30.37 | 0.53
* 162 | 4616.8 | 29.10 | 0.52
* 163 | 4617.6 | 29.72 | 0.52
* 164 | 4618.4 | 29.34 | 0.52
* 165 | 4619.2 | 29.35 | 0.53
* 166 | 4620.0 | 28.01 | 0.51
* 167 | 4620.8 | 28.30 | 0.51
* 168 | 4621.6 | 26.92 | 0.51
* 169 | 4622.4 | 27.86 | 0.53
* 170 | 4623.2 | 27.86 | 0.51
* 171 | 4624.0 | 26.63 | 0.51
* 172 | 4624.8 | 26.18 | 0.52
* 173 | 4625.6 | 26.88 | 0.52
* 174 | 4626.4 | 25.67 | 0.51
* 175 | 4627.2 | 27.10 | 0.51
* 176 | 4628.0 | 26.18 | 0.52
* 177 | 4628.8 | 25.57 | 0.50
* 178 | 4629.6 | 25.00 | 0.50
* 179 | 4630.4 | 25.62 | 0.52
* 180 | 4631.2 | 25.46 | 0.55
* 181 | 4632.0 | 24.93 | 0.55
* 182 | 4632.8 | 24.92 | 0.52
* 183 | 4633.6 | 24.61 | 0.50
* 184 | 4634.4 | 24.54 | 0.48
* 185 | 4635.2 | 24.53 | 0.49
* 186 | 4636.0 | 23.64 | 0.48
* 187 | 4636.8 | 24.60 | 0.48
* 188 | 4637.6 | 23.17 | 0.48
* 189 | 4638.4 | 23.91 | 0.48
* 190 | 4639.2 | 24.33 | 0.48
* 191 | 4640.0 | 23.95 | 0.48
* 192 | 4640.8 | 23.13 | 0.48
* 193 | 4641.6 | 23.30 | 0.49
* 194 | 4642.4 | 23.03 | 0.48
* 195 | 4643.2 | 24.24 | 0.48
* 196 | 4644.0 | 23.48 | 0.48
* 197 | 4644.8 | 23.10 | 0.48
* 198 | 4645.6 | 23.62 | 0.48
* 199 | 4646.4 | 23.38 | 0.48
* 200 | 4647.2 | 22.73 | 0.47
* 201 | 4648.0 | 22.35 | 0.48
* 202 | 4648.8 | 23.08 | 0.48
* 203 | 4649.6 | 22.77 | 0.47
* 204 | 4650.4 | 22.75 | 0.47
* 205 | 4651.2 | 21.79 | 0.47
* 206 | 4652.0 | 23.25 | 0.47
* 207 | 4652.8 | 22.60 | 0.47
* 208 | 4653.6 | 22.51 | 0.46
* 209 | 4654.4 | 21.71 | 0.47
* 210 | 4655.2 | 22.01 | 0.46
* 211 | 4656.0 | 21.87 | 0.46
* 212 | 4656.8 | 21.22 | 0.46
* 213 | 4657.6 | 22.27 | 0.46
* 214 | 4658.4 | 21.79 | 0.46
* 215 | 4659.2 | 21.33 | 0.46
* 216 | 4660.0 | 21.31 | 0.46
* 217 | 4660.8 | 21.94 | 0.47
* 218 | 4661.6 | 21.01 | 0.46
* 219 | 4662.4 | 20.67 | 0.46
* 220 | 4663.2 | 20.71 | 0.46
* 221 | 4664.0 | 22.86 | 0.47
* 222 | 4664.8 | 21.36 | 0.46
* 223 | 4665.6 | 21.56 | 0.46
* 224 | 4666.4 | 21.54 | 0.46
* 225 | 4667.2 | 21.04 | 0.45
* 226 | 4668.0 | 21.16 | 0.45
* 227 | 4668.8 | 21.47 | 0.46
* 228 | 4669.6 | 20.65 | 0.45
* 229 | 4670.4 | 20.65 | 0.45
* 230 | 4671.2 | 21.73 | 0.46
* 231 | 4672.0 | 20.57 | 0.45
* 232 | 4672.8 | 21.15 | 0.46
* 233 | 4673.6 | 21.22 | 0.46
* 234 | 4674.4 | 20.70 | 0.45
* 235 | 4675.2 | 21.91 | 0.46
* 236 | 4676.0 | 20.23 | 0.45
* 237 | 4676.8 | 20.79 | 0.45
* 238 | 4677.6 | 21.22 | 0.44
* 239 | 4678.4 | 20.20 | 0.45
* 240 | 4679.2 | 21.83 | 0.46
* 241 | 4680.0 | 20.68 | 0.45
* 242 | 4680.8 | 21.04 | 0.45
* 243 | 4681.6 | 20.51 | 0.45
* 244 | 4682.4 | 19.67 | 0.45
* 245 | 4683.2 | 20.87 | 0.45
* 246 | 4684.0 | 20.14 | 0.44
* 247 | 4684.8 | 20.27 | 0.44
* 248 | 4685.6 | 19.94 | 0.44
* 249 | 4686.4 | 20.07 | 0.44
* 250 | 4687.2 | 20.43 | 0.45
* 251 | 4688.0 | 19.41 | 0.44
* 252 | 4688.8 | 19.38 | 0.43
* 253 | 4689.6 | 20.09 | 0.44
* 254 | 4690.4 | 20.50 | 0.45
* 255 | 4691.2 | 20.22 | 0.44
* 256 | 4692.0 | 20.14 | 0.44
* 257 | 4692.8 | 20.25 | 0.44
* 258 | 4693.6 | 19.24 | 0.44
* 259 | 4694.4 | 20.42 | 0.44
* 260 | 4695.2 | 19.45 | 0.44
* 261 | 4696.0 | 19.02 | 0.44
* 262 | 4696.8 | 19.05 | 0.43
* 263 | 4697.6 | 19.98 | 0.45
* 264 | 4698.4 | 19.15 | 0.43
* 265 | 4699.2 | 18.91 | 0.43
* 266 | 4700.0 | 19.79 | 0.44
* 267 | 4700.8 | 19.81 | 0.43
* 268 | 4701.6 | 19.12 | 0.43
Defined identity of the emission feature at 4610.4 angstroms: C IV 1549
